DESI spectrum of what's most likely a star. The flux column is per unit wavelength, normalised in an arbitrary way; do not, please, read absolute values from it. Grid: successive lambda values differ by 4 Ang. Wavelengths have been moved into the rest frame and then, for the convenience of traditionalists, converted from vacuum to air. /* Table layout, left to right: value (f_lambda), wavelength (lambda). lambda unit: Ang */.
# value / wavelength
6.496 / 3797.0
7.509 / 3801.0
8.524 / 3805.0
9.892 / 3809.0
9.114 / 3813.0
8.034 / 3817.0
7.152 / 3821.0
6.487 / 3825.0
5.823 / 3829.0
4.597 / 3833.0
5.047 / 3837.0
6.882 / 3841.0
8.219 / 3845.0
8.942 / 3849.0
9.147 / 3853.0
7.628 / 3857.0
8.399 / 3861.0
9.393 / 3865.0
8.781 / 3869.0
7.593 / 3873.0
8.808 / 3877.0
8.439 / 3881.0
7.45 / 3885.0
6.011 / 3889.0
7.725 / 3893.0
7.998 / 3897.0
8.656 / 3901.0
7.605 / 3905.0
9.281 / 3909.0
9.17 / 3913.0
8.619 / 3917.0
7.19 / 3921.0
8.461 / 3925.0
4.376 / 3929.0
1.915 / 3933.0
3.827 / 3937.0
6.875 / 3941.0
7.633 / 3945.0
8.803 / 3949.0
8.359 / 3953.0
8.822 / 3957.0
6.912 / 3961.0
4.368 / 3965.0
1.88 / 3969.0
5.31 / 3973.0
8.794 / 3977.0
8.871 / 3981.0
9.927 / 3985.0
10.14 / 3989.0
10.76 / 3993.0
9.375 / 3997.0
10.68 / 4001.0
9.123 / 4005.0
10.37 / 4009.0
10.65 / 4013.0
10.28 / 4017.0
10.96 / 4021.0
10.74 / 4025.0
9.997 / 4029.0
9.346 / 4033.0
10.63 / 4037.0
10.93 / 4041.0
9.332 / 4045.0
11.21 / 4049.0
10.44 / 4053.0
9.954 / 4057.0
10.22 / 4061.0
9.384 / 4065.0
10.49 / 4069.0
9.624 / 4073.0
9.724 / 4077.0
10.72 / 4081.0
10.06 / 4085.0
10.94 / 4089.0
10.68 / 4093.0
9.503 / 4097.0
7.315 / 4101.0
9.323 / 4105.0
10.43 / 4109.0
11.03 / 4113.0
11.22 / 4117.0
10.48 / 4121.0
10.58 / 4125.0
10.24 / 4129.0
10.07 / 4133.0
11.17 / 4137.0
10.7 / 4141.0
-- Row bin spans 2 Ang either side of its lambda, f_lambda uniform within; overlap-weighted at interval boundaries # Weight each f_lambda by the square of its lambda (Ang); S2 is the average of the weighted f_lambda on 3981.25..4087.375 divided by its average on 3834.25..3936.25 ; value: 1.45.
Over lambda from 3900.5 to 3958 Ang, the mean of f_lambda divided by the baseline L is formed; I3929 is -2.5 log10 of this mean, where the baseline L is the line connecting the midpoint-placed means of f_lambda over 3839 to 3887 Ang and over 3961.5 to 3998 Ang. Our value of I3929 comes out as 0.10 mag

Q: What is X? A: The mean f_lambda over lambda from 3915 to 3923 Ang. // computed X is 7.9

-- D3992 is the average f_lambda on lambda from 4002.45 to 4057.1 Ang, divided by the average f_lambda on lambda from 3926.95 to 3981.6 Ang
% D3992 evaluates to 1.7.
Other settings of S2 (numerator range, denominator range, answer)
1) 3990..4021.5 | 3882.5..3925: 1.35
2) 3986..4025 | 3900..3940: 1.57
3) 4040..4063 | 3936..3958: 1.45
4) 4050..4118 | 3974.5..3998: 1.10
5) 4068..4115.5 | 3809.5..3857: 1.55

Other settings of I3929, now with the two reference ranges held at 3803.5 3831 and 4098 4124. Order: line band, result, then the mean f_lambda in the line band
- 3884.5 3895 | 0.193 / 7.01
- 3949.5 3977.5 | 0.366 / 6.35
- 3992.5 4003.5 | -0.112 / 10.2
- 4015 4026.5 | -0.145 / 10.7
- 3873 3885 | 0.005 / 8.26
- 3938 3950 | 0.191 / 7.36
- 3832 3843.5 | 0.367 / 5.71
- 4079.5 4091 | -0.083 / 10.6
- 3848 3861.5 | -0.051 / 8.51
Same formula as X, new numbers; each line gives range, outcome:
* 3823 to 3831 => 6.16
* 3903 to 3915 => 8.69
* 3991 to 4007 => 9.98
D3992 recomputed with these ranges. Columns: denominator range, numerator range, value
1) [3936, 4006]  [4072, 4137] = 1.30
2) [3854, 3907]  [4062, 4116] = 1.24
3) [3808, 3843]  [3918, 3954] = 0.92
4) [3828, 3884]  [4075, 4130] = 1.32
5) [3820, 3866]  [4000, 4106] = 1.39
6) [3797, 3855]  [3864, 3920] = 1.10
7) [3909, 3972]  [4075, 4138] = 1.56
